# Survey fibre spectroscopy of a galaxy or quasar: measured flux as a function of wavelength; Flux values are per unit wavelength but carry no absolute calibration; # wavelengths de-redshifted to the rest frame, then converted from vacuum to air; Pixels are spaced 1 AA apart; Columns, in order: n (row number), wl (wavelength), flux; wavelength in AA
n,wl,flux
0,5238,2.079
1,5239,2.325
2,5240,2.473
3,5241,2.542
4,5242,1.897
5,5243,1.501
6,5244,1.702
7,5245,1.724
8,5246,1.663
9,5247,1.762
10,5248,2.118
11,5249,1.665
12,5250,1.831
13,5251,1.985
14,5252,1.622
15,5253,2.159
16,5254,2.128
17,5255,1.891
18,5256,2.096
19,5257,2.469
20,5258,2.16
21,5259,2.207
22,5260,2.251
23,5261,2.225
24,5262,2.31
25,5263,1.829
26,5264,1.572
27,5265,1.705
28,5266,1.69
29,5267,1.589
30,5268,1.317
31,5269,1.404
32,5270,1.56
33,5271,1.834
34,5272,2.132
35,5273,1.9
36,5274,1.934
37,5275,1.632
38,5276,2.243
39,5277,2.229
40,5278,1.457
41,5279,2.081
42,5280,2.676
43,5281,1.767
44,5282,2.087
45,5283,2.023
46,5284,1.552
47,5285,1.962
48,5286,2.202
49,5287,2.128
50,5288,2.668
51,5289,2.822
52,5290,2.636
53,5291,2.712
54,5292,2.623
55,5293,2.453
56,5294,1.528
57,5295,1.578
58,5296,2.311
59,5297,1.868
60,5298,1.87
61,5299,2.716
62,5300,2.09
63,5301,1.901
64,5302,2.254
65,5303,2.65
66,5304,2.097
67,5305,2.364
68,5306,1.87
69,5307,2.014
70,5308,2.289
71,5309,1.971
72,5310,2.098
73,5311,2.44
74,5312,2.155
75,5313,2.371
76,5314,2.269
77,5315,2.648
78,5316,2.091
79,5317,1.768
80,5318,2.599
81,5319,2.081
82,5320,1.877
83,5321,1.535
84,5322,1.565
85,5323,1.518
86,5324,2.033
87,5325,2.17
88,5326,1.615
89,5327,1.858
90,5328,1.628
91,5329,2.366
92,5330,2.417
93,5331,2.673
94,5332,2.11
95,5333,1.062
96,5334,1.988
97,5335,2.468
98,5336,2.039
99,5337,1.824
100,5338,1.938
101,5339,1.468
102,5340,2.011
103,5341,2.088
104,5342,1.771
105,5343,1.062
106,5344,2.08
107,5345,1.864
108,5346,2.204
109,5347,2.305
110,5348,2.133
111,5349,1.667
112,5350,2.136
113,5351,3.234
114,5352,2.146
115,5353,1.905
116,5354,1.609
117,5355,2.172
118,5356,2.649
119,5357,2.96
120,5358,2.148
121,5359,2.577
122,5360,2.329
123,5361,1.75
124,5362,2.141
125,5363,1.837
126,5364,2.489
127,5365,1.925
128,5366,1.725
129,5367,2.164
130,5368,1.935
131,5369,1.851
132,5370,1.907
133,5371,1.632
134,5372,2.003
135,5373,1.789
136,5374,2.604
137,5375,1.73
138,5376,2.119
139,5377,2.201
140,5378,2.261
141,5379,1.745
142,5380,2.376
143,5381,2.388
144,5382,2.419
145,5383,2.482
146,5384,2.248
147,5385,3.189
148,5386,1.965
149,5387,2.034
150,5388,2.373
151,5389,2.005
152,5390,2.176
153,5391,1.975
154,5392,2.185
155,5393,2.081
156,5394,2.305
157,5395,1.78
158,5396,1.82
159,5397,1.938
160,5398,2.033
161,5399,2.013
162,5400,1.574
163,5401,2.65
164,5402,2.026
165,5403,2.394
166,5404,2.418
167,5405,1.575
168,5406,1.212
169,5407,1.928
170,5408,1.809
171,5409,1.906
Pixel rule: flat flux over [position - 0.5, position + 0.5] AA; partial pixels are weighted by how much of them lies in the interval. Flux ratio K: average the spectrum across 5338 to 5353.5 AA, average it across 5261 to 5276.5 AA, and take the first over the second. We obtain 1.12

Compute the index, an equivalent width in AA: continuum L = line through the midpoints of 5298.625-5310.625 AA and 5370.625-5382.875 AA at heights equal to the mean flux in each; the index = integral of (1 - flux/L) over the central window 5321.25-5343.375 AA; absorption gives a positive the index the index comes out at 2.8 AA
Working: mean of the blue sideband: 2.19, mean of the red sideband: 2.12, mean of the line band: 1.89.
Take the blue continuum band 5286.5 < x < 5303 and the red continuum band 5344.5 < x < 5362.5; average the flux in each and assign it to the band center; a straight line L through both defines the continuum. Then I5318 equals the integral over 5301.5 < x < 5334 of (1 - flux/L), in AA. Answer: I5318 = 2.54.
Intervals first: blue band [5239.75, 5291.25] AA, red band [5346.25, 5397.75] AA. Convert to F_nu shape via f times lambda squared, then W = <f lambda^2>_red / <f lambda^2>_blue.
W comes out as 1.12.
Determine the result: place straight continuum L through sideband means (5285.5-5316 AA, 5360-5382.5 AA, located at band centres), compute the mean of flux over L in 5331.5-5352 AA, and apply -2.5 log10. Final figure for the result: 0.08 mag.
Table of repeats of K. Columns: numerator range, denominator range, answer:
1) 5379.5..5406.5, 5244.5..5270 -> 1.13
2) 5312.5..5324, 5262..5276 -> 1.17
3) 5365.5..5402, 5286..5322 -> 0.95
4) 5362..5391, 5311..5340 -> 1.06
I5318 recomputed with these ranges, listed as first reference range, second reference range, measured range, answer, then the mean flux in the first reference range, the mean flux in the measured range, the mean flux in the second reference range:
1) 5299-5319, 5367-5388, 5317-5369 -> 3.6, 2.22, 2.03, 2.15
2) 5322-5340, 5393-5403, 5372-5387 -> -1.7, 1.94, 2.24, 2.04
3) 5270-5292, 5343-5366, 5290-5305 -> -0.5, 2.13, 2.21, 2.16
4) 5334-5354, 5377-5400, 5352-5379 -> -0.1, 2.01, 2.09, 2.16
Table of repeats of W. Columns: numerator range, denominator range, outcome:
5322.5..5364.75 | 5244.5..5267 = 1.09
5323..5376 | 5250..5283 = 1.08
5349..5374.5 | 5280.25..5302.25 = 1.01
